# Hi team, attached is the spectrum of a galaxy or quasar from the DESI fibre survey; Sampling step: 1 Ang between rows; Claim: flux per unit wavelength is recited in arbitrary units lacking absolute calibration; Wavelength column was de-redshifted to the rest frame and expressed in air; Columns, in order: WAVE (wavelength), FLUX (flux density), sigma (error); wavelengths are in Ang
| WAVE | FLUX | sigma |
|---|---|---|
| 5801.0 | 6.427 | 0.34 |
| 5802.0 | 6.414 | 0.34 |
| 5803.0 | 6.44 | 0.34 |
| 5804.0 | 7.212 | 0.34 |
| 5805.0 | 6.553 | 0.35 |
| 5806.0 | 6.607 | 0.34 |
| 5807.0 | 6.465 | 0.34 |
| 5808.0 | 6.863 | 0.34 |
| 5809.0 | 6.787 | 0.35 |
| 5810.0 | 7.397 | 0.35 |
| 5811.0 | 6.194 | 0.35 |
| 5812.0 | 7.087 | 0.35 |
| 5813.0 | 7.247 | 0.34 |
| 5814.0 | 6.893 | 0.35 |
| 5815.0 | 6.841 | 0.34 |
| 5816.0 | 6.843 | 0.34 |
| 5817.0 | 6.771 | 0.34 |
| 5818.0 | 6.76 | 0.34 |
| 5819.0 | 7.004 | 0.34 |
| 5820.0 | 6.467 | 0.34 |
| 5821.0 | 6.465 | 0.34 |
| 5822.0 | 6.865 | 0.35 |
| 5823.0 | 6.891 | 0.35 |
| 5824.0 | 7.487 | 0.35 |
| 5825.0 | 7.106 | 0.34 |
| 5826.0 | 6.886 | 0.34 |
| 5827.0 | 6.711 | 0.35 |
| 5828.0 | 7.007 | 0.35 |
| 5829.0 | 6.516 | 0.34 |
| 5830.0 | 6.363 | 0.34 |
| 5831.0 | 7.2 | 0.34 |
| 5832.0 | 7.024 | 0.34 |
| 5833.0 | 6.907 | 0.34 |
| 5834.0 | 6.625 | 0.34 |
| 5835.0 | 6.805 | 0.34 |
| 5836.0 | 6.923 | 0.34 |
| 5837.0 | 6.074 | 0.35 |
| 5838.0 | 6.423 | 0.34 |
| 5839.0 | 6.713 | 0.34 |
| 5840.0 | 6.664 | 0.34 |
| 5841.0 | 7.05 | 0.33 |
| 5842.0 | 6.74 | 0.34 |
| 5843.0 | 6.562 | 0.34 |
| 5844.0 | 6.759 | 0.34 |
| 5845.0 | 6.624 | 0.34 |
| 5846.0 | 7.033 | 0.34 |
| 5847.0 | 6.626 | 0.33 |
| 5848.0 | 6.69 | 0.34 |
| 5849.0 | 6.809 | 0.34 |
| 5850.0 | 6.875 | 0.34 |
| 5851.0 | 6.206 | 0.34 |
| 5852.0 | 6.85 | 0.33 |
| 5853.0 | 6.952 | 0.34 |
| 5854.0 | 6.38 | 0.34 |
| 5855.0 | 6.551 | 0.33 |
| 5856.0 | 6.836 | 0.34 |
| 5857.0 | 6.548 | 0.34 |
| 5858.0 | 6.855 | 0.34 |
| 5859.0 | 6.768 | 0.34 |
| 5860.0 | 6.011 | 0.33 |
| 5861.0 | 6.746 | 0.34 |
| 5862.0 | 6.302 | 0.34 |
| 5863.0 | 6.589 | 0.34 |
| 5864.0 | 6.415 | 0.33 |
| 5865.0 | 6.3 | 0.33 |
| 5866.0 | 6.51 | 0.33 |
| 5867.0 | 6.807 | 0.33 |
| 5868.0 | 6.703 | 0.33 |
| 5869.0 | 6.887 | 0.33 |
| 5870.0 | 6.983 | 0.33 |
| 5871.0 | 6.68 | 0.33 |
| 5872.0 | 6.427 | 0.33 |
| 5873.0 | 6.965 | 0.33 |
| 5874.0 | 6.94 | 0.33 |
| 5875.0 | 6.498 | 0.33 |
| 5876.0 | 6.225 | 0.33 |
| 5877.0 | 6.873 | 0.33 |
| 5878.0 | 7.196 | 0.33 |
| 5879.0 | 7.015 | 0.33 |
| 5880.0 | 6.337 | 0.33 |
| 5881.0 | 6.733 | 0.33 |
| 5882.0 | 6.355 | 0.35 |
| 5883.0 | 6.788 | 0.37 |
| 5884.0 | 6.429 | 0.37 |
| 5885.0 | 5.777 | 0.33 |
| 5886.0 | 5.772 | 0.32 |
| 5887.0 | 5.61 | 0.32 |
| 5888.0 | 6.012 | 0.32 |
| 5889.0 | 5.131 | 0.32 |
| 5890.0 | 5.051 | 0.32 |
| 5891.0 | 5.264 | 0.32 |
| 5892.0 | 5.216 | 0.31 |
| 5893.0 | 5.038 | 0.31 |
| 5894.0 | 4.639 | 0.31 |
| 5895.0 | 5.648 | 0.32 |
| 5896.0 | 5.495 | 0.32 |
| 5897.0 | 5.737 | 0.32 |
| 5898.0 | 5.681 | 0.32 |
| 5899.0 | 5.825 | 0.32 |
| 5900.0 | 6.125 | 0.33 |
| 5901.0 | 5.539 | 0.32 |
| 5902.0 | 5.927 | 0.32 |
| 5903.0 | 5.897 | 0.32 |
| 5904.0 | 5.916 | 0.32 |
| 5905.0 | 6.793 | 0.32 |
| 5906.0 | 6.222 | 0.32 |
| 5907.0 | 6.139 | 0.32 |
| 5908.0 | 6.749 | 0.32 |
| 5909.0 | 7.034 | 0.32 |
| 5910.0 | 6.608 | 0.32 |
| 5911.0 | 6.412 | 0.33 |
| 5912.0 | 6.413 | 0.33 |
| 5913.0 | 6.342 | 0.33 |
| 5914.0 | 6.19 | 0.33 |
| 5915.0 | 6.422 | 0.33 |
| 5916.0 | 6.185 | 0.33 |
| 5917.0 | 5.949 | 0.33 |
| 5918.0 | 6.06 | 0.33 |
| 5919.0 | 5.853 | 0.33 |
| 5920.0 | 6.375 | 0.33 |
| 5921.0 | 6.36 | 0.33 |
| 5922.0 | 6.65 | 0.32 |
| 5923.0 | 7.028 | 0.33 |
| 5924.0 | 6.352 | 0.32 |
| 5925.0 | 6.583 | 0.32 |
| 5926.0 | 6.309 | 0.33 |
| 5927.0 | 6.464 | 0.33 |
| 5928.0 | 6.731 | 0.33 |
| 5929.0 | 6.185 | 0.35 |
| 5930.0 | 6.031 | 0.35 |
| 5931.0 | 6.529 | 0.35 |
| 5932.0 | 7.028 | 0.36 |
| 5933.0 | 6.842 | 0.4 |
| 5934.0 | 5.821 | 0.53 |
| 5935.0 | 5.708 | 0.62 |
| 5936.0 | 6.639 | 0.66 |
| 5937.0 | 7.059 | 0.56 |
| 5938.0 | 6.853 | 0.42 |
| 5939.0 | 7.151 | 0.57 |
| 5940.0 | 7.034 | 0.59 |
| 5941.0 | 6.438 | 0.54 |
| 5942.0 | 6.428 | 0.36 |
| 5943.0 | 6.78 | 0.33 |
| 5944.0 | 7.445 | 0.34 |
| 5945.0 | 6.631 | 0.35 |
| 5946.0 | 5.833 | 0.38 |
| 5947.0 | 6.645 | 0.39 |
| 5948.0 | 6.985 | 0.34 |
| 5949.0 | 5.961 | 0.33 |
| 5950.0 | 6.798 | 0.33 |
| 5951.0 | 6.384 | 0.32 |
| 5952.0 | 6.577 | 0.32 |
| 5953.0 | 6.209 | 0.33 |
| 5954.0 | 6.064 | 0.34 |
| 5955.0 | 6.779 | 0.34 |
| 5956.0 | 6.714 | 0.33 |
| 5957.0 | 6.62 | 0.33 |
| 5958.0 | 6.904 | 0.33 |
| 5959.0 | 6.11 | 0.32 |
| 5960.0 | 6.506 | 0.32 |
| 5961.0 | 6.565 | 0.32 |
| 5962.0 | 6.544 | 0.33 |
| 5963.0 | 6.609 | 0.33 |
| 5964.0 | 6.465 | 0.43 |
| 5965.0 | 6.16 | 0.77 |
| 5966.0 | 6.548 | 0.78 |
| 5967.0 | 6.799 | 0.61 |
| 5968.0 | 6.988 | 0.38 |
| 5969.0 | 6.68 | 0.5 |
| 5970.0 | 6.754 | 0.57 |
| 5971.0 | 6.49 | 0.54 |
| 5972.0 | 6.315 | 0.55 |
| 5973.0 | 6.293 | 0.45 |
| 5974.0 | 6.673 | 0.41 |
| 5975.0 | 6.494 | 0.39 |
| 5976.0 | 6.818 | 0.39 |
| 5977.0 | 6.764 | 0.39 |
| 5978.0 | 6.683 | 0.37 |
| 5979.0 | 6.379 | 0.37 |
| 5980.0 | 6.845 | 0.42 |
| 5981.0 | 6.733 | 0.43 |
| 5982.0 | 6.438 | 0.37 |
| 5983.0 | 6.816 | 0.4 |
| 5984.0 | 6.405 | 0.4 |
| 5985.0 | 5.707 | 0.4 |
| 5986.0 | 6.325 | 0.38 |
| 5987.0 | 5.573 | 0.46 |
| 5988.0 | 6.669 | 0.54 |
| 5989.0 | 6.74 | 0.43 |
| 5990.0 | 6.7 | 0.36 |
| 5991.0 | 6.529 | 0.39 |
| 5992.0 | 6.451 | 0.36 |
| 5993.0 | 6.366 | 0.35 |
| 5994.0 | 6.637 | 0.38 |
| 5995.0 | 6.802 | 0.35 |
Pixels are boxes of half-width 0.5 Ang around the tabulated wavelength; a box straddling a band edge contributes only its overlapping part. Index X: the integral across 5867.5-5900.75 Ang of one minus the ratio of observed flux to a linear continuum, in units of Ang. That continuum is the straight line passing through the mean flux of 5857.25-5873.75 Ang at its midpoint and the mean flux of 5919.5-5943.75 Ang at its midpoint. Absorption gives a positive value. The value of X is 2.5 Ang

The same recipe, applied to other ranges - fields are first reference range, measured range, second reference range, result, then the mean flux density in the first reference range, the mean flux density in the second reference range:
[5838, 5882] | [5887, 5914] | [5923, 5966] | 3.0 Ang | 6.67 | 6.54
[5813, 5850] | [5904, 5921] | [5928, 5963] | 0.7 Ang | 6.79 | 6.56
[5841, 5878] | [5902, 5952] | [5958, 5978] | 1.0 Ang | 6.67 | 6.57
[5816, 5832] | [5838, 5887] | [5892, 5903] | -3.6 Ang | 6.84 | 5.56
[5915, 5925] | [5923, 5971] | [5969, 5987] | -1.1 Ang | 6.33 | 6.5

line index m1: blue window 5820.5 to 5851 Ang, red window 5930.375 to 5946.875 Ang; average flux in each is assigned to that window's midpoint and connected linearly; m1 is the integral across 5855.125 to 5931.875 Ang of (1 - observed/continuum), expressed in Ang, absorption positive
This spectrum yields 4.7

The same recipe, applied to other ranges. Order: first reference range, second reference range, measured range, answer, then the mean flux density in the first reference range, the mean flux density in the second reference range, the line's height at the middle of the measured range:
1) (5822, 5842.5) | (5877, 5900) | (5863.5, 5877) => -1.0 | 6.81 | 5.88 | 6.18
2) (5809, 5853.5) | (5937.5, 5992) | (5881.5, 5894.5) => 2.1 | 6.79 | 6.56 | 6.69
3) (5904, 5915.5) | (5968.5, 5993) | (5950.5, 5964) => 0.0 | 6.46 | 6.51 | 6.49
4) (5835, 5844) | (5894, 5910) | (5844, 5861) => -0.4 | 6.66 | 6.02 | 6.53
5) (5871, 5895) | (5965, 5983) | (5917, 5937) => -0.2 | 6.1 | 6.62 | 6.35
